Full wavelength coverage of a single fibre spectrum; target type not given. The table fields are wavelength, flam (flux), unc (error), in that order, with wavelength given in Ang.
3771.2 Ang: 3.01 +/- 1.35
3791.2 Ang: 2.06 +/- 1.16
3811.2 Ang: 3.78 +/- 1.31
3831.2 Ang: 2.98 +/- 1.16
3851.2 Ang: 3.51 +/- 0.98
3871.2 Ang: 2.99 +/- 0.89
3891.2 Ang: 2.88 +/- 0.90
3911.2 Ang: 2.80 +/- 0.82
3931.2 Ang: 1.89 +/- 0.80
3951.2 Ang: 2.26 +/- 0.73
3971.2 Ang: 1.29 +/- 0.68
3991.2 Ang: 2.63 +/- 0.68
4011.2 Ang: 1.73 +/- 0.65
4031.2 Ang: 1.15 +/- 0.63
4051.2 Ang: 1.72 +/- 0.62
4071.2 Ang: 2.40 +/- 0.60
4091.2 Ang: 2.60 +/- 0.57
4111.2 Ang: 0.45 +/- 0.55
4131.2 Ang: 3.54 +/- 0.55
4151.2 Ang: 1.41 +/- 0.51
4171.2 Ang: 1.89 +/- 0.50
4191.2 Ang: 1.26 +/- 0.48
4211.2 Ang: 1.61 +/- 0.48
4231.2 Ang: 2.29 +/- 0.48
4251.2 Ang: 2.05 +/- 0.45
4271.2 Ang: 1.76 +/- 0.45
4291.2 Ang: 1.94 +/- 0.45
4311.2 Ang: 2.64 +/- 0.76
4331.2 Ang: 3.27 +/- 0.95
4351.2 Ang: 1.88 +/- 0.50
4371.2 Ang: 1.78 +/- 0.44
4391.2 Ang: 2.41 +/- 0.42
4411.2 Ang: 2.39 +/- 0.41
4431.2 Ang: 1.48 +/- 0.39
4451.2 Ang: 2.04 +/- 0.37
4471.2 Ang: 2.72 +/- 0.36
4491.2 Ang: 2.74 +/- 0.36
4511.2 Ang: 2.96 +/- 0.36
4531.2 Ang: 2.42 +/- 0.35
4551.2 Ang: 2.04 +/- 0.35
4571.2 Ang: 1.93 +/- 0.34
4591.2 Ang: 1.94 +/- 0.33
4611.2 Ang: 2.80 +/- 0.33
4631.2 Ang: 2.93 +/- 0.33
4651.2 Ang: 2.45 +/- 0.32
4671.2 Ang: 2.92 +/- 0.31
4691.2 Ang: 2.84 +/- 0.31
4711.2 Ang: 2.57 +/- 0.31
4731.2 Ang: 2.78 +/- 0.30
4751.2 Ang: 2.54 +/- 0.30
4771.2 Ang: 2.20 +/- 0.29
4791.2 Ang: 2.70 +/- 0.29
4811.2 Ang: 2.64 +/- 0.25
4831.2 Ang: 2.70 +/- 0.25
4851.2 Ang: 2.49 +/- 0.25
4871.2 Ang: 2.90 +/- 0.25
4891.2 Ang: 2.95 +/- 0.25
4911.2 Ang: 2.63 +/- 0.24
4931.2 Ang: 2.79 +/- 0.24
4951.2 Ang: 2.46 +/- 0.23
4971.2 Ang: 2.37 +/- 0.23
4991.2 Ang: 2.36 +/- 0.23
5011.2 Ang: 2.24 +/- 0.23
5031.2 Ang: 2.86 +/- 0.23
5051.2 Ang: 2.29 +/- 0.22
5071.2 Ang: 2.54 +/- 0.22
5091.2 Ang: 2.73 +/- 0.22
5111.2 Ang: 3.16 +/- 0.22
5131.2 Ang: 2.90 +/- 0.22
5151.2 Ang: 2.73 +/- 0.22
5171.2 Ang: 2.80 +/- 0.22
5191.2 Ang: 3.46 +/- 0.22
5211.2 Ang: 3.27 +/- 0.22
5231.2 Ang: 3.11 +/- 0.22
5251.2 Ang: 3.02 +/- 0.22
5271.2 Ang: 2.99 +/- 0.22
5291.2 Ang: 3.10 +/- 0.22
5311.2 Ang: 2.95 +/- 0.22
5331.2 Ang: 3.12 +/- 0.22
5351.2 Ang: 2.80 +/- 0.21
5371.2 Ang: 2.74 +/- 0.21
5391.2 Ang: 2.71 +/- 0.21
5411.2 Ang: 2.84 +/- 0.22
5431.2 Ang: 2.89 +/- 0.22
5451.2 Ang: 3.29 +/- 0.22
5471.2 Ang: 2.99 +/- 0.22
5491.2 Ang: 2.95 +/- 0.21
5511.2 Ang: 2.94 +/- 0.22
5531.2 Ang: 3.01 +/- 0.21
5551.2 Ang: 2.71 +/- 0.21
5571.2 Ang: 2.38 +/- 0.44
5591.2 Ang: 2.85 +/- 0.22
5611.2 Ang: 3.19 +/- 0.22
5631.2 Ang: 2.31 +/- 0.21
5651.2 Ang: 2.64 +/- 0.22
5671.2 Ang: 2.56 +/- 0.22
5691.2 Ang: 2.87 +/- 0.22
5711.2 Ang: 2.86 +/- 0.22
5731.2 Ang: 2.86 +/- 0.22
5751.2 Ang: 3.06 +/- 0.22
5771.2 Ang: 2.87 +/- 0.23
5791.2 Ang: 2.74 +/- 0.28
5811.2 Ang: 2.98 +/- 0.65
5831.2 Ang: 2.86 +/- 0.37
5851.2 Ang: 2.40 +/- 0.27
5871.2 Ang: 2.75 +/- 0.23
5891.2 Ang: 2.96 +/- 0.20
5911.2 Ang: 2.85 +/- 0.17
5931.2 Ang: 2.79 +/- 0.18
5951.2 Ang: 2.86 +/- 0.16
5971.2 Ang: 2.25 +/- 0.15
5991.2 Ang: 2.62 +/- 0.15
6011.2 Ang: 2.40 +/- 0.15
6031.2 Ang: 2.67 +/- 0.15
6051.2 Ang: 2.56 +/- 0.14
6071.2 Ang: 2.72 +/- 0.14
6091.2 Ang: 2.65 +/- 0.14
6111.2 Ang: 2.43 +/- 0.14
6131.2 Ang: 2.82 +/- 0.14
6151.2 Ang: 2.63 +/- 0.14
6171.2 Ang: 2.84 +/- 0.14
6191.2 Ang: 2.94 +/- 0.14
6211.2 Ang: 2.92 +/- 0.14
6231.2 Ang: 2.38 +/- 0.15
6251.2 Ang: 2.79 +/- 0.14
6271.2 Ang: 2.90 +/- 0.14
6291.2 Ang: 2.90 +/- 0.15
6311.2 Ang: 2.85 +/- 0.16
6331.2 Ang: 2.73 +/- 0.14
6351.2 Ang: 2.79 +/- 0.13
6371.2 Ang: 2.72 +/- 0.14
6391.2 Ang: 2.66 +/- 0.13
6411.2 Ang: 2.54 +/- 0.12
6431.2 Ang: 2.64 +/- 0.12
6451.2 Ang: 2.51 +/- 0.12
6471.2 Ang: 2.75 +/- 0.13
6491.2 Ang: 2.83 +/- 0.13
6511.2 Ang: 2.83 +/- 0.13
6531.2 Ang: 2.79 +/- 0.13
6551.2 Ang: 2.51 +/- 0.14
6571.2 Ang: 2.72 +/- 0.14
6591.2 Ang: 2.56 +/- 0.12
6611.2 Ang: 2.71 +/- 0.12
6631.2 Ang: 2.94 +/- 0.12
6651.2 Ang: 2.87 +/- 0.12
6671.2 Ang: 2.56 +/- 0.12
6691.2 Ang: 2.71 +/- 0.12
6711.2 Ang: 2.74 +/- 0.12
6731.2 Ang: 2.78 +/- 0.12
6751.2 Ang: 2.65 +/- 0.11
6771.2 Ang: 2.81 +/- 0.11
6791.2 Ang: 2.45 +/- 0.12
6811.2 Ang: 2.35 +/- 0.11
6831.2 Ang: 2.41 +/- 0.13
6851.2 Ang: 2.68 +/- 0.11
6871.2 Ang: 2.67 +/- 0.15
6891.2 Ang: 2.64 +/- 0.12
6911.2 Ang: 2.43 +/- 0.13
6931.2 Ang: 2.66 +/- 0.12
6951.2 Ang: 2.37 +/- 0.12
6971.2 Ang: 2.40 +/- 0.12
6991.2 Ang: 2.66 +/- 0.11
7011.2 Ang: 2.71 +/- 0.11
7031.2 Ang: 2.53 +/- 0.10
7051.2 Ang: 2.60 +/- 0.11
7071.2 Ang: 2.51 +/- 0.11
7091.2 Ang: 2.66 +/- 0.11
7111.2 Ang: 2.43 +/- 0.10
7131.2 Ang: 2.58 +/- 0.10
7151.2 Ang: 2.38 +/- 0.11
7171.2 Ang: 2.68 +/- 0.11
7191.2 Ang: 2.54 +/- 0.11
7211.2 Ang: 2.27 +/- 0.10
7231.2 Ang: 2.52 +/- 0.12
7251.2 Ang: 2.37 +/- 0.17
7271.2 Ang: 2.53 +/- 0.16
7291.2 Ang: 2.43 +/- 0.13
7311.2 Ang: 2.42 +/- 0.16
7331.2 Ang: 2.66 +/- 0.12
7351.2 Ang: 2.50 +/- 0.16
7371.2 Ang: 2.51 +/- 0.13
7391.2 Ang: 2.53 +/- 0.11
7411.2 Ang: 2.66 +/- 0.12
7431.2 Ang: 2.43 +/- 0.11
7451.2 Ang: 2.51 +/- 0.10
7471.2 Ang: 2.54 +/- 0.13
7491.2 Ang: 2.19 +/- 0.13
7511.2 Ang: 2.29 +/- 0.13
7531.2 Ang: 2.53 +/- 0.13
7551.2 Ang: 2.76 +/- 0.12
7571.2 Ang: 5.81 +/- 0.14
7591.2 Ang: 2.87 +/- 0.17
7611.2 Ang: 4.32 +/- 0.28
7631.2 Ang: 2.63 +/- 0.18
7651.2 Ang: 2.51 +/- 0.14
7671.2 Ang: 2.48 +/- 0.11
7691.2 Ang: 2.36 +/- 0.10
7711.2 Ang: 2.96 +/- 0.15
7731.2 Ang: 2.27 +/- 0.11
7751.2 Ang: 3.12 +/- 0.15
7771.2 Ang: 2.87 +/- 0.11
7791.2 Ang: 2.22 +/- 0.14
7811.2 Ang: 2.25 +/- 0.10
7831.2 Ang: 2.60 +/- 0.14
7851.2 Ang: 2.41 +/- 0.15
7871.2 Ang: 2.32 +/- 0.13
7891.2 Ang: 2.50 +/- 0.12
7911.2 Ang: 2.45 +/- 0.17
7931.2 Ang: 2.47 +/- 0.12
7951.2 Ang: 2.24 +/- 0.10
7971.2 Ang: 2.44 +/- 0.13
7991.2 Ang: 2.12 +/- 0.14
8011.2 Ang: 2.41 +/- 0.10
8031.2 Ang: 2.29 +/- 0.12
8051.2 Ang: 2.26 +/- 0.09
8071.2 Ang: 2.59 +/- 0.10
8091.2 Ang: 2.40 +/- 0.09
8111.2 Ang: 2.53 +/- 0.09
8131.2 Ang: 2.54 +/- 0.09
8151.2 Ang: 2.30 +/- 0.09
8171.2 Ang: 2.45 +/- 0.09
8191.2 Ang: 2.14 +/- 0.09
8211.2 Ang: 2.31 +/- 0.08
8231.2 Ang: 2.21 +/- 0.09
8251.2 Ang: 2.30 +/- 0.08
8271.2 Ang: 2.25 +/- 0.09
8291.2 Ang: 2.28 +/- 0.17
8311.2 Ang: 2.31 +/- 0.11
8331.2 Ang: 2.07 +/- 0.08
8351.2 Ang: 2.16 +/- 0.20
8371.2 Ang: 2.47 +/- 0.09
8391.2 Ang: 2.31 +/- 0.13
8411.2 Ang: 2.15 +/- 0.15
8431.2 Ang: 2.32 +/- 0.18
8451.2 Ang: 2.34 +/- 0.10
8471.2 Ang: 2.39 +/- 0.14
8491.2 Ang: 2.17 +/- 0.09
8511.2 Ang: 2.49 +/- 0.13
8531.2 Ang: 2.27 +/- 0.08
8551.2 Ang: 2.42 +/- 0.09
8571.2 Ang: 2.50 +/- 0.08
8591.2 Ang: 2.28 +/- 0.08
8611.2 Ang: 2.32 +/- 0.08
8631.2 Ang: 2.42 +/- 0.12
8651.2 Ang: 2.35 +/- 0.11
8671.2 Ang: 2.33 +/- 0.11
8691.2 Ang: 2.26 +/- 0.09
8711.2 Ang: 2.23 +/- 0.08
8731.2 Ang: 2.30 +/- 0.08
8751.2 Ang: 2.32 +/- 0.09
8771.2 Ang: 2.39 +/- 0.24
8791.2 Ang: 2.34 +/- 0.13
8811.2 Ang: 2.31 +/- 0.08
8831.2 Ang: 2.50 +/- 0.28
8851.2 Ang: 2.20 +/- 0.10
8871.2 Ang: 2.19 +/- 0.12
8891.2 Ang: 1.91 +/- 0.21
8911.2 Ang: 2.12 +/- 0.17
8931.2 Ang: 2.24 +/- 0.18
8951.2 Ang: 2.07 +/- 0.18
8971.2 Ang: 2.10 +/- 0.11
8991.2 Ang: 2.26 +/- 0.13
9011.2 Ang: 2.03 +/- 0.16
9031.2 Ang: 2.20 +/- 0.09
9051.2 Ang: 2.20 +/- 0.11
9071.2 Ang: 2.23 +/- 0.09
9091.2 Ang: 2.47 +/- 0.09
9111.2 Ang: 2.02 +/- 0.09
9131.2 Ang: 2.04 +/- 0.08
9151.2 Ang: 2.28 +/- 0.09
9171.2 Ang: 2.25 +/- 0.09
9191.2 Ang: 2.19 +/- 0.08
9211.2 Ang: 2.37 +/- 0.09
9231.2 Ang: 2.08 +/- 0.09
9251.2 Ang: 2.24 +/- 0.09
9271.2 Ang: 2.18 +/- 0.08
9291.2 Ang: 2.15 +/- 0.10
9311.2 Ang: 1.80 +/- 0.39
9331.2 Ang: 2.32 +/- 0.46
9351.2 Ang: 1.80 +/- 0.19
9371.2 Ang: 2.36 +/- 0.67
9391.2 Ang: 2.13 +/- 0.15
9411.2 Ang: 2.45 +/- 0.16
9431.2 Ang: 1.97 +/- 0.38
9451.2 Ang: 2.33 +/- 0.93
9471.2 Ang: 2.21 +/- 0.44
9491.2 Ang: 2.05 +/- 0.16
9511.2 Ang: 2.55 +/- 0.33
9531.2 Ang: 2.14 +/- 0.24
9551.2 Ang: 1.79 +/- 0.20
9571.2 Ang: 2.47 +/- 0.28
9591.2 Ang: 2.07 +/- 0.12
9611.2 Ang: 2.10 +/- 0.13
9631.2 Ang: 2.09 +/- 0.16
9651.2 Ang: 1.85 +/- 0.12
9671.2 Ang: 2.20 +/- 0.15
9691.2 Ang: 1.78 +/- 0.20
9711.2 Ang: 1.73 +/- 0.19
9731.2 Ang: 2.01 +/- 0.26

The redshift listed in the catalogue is 0.154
